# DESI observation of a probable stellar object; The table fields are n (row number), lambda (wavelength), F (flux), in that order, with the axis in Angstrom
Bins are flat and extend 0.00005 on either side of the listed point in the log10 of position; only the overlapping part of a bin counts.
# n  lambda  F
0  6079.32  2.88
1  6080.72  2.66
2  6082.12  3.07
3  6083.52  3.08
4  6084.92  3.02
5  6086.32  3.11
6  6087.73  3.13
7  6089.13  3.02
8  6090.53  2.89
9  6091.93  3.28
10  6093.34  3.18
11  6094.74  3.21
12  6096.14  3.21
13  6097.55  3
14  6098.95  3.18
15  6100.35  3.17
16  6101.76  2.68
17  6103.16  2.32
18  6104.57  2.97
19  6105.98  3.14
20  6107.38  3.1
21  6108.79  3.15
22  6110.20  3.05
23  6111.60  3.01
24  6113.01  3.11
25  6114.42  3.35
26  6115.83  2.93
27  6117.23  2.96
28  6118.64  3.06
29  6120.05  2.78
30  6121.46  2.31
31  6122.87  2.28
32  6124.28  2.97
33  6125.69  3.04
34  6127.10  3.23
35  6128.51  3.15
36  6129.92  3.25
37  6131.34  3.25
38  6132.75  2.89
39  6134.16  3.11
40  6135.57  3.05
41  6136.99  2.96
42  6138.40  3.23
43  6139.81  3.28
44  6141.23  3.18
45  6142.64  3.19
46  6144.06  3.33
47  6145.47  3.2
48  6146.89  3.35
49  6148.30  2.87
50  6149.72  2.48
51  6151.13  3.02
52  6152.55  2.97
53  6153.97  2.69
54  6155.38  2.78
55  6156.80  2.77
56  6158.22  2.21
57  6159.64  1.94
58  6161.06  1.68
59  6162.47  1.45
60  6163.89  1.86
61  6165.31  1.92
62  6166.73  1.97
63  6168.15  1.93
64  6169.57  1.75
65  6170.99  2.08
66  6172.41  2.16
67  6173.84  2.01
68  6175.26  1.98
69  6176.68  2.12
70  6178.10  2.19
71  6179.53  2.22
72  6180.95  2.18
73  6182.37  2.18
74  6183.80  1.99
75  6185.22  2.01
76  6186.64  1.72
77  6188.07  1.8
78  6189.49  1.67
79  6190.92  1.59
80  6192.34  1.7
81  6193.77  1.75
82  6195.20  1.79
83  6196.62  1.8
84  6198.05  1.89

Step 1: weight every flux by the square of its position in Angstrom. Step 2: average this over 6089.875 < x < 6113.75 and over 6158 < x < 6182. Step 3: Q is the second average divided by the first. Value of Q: 0.67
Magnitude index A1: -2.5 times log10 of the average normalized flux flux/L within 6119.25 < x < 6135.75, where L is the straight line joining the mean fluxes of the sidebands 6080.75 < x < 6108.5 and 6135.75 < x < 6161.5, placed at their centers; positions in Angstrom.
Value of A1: -0.01 mag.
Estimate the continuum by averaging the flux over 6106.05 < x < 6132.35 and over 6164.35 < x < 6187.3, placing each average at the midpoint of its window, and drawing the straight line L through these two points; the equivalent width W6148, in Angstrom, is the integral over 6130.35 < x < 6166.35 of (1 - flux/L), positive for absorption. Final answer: -3.2 Angstrom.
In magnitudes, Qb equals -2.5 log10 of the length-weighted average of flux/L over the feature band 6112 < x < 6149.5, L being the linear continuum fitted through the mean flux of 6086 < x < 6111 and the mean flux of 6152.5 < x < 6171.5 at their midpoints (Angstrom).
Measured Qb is -0.19 mag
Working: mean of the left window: 3.04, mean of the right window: 2.12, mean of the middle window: 3.04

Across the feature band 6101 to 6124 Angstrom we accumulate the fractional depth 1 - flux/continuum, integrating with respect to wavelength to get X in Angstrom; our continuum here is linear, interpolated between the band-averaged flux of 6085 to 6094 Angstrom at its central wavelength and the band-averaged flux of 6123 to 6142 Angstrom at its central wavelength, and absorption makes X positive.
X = 1.5 Angstrom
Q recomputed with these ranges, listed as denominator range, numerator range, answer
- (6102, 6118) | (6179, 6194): 0.65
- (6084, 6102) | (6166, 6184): 0.68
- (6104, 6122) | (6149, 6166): 0.78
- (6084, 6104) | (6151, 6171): 0.74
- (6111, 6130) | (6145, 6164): 0.87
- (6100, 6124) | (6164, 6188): 0.71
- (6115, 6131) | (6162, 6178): 0.68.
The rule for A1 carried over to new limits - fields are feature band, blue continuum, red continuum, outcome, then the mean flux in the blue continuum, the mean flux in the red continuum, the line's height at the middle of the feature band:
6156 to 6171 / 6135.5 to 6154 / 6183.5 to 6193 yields 0.27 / 3.07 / 1.78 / 2.51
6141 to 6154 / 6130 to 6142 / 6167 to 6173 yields -0.11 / 3.13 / 1.98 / 2.74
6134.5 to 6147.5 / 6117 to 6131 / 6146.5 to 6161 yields -0.16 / 2.91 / 2.65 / 2.76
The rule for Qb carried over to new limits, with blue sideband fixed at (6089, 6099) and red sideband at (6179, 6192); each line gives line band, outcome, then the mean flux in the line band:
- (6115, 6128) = -0.03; 2.85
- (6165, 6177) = 0.06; 1.99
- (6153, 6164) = 0.04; 2.21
